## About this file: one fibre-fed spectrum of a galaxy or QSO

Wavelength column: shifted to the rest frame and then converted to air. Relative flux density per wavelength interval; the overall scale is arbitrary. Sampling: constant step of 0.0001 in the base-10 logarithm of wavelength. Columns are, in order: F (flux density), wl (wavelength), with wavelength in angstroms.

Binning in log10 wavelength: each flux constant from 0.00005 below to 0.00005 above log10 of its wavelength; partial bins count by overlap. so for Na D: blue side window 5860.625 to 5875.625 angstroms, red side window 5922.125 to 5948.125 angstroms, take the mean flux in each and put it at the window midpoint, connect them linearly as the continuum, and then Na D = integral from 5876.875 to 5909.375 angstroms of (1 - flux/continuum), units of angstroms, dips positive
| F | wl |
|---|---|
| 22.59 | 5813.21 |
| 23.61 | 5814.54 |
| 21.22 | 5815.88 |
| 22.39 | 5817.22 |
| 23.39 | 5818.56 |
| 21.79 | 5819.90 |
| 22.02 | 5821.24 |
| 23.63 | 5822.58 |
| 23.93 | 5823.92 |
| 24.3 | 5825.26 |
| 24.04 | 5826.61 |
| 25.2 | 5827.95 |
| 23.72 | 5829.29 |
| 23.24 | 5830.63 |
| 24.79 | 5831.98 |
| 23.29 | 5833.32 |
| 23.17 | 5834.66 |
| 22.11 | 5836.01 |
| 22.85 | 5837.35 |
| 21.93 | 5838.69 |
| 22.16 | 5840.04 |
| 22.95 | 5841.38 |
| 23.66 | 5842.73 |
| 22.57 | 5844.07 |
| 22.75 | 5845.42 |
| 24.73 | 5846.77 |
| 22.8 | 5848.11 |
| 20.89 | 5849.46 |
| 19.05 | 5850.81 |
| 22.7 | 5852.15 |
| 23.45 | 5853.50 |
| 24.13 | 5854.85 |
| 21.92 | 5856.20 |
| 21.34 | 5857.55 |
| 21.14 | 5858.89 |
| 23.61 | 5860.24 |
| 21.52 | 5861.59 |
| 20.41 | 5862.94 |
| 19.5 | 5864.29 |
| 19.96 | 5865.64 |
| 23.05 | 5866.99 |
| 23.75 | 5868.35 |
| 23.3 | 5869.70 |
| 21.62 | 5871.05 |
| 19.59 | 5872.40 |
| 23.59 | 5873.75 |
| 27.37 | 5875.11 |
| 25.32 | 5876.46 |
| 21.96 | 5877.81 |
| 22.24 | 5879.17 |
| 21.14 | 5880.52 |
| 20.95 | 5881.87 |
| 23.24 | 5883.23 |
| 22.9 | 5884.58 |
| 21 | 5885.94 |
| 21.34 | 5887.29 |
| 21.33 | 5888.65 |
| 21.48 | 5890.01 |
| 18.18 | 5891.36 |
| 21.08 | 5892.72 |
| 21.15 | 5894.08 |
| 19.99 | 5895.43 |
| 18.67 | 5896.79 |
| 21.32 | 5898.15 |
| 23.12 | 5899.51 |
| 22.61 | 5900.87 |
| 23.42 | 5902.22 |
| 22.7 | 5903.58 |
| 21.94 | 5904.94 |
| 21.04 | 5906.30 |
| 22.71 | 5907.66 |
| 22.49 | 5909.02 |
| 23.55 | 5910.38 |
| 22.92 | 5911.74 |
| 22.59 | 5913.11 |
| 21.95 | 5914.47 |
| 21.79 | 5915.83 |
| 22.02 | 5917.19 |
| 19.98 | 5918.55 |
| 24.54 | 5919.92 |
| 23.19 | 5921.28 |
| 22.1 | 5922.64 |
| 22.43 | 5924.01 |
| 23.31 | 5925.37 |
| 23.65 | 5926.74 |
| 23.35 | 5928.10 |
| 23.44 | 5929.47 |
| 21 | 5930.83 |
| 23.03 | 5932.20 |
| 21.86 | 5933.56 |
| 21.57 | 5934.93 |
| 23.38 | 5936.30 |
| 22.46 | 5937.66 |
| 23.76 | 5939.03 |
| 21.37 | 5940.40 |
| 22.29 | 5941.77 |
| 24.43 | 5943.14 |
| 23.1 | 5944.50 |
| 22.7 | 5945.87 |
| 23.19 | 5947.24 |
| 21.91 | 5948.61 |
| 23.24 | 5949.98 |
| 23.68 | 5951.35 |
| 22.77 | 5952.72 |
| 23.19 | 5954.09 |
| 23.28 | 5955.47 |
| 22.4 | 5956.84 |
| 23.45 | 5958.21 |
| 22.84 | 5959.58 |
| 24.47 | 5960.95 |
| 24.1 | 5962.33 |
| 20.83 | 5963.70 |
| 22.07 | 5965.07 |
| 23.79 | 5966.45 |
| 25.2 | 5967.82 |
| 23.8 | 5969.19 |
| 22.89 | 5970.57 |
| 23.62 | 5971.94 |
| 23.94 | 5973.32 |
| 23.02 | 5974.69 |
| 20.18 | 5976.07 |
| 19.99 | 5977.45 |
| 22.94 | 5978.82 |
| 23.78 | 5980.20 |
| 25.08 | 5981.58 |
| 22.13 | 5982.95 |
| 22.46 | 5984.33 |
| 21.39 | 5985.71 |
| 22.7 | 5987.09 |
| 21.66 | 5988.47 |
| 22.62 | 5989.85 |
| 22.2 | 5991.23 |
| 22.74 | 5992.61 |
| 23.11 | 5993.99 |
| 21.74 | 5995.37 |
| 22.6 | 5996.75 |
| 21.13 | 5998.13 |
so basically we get 1.09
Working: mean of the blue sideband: 22.1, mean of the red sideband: 22.8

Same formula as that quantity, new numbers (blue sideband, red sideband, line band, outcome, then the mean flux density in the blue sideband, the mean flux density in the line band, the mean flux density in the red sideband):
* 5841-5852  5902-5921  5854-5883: 0.2 angstroms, 22.4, 22.3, 22.4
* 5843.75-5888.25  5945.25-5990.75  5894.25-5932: 0.4 angstroms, 22.3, 22.3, 22.9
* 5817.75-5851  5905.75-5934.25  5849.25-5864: 0.7 angstroms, 23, 21.8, 22.5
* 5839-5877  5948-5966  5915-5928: 0.1 angstroms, 22.4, 22.6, 22.9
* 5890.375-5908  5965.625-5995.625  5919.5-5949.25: -1.1 angstroms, 21.4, 22.8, 22.8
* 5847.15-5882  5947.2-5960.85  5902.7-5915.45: 0.1 angstroms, 22.2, 22.4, 23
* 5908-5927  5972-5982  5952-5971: -0.5 angstroms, 22.6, 23.2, 22.7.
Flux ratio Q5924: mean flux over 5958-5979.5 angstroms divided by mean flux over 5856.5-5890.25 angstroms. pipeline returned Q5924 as 1.04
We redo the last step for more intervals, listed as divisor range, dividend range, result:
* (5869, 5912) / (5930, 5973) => 1.04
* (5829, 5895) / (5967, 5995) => 1.02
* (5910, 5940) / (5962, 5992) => 1.01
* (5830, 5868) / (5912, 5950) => 1.01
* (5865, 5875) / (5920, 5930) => 1.03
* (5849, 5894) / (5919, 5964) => 1.04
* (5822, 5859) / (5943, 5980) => 1.00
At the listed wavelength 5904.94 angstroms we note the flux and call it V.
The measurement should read 21.94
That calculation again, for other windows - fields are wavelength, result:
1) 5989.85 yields 22.62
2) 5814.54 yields 23.61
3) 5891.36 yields 18.18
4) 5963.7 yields 20.83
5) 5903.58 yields 22.7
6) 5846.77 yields 24.73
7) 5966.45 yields 23.79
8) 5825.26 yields 24.3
